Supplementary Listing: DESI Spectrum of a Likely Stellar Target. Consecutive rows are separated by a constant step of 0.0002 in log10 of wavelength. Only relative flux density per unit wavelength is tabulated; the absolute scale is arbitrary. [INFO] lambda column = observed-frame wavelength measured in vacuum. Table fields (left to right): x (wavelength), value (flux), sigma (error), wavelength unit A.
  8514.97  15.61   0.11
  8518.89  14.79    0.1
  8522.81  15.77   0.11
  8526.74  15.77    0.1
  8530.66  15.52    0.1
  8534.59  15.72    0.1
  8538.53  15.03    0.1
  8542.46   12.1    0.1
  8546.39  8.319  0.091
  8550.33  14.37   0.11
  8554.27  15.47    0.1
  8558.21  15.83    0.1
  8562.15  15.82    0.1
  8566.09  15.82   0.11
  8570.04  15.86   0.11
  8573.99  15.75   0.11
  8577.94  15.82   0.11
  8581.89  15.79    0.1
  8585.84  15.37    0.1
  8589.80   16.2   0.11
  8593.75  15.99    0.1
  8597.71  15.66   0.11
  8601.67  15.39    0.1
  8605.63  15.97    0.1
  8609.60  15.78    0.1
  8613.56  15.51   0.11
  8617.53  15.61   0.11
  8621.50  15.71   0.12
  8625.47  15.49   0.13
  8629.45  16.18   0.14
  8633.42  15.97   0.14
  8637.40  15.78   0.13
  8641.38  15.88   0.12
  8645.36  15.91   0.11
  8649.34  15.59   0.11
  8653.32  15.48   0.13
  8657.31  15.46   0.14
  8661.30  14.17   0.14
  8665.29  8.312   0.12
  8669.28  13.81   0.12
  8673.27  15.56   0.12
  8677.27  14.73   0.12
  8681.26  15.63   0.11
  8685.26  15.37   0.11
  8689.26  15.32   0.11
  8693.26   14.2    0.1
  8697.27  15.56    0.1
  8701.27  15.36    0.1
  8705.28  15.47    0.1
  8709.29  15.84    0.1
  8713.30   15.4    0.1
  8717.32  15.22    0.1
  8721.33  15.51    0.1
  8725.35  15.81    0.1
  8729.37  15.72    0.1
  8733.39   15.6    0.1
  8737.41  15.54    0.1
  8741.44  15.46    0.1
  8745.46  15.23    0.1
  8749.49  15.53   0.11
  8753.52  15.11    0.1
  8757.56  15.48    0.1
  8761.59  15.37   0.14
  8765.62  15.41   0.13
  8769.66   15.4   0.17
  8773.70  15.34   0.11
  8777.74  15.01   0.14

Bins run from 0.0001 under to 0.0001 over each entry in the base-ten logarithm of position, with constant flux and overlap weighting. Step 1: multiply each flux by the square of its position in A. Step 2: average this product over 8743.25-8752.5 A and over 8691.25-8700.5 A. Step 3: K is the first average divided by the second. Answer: 1.04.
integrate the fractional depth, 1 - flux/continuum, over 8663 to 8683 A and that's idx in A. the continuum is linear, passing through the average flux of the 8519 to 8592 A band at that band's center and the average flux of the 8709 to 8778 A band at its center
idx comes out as 2.2 A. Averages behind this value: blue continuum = 15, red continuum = 15.4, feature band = 13.6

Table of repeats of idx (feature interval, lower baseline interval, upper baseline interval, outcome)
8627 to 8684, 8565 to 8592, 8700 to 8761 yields 2.7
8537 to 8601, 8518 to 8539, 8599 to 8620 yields 2.5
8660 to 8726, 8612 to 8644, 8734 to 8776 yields 3.4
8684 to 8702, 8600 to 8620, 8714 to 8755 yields 0.5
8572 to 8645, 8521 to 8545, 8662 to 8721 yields -5.0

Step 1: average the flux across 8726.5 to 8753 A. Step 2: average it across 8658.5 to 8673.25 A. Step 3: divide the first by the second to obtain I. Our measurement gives 1.22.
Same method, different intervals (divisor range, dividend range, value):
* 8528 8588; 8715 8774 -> 1.04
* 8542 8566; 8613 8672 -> 1.08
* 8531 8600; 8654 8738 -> 0.99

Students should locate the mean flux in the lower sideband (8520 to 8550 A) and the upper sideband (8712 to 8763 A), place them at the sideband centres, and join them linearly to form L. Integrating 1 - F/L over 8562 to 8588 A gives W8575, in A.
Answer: -2.5 A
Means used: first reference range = 14.1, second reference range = 15.5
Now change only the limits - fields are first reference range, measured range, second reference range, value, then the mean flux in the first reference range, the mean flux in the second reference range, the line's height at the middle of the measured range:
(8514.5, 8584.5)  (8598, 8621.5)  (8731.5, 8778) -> -0.9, 14.9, 15.4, 15.1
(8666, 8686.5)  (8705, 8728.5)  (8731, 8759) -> -0.7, 14.6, 15.4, 15.1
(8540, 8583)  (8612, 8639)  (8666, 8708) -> -1.8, 14.6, 14.9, 14.8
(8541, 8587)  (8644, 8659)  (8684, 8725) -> -0.5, 14.7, 15.3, 15.1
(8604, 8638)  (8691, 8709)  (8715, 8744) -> 0.4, 15.8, 15.5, 15.6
